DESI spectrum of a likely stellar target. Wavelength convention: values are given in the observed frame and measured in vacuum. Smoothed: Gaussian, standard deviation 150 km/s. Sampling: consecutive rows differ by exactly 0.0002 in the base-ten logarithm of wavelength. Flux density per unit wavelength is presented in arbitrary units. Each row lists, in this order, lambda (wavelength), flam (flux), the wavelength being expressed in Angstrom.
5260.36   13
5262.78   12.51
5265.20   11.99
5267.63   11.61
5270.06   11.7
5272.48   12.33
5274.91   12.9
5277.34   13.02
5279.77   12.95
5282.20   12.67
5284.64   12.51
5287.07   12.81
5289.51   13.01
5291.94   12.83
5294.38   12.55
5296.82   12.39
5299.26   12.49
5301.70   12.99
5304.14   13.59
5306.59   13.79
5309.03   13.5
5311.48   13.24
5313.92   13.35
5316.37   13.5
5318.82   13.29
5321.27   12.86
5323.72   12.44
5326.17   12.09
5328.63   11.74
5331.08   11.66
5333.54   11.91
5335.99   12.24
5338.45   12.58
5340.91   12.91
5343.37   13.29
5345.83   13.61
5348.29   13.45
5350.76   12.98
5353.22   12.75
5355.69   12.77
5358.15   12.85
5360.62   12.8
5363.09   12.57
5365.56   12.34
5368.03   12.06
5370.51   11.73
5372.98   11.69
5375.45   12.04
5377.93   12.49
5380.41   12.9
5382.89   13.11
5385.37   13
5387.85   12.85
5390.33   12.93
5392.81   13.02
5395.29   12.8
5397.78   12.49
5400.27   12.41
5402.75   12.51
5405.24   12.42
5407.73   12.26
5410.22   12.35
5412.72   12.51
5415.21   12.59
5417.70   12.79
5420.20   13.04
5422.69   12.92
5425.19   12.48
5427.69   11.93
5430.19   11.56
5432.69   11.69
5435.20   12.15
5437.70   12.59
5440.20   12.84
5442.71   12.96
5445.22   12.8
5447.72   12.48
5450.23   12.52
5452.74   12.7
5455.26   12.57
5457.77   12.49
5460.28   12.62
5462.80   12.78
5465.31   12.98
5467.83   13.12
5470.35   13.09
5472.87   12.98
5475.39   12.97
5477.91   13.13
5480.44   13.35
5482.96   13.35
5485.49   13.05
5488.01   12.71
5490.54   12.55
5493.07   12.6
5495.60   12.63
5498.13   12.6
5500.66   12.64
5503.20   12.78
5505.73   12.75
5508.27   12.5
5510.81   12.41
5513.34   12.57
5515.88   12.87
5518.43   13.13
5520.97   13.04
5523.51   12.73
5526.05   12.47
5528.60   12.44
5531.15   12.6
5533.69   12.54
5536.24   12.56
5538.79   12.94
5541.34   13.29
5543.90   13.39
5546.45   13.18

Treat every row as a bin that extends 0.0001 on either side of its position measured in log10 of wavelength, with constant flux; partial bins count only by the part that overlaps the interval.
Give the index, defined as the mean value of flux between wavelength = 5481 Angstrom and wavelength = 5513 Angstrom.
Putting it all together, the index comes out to 12.7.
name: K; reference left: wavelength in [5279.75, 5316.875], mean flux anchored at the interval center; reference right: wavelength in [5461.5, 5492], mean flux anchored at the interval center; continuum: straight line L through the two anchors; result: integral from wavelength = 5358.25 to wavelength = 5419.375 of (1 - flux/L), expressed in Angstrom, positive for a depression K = 2.2 Angstrom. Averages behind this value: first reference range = 13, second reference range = 13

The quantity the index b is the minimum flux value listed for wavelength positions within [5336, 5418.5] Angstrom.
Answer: 11.69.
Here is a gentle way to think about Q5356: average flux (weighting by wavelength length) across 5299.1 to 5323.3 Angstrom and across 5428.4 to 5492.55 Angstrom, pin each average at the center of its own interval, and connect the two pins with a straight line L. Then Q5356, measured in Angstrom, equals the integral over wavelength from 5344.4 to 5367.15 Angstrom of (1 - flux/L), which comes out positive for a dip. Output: 0.4 Angstrom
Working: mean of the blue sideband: 13.3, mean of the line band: 12.9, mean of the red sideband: 12.7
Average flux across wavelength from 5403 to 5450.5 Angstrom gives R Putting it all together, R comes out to 12.5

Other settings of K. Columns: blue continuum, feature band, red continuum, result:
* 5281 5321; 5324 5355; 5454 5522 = 0.9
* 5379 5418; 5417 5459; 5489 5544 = 0.6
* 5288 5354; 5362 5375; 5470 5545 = 0.8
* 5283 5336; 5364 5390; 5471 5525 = 0.7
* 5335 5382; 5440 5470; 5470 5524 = 0.1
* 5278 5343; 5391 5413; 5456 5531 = 0.4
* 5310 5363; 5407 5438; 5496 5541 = 0.9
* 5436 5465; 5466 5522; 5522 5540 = -0.9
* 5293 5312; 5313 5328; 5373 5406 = 0.1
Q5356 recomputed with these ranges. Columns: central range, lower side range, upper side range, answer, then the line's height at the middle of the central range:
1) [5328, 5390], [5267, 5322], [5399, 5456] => 0.48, 12.7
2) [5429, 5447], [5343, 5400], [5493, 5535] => 0.44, 12.7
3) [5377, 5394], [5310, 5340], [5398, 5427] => -0.46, 12.6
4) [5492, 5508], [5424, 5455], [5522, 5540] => -0.14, 12.5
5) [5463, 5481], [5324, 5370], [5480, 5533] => -0.50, 12.7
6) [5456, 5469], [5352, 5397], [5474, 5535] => -0.08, 12.7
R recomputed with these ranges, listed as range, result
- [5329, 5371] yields 12.6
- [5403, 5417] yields 12.4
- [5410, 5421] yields 12.7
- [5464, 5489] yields 13.1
